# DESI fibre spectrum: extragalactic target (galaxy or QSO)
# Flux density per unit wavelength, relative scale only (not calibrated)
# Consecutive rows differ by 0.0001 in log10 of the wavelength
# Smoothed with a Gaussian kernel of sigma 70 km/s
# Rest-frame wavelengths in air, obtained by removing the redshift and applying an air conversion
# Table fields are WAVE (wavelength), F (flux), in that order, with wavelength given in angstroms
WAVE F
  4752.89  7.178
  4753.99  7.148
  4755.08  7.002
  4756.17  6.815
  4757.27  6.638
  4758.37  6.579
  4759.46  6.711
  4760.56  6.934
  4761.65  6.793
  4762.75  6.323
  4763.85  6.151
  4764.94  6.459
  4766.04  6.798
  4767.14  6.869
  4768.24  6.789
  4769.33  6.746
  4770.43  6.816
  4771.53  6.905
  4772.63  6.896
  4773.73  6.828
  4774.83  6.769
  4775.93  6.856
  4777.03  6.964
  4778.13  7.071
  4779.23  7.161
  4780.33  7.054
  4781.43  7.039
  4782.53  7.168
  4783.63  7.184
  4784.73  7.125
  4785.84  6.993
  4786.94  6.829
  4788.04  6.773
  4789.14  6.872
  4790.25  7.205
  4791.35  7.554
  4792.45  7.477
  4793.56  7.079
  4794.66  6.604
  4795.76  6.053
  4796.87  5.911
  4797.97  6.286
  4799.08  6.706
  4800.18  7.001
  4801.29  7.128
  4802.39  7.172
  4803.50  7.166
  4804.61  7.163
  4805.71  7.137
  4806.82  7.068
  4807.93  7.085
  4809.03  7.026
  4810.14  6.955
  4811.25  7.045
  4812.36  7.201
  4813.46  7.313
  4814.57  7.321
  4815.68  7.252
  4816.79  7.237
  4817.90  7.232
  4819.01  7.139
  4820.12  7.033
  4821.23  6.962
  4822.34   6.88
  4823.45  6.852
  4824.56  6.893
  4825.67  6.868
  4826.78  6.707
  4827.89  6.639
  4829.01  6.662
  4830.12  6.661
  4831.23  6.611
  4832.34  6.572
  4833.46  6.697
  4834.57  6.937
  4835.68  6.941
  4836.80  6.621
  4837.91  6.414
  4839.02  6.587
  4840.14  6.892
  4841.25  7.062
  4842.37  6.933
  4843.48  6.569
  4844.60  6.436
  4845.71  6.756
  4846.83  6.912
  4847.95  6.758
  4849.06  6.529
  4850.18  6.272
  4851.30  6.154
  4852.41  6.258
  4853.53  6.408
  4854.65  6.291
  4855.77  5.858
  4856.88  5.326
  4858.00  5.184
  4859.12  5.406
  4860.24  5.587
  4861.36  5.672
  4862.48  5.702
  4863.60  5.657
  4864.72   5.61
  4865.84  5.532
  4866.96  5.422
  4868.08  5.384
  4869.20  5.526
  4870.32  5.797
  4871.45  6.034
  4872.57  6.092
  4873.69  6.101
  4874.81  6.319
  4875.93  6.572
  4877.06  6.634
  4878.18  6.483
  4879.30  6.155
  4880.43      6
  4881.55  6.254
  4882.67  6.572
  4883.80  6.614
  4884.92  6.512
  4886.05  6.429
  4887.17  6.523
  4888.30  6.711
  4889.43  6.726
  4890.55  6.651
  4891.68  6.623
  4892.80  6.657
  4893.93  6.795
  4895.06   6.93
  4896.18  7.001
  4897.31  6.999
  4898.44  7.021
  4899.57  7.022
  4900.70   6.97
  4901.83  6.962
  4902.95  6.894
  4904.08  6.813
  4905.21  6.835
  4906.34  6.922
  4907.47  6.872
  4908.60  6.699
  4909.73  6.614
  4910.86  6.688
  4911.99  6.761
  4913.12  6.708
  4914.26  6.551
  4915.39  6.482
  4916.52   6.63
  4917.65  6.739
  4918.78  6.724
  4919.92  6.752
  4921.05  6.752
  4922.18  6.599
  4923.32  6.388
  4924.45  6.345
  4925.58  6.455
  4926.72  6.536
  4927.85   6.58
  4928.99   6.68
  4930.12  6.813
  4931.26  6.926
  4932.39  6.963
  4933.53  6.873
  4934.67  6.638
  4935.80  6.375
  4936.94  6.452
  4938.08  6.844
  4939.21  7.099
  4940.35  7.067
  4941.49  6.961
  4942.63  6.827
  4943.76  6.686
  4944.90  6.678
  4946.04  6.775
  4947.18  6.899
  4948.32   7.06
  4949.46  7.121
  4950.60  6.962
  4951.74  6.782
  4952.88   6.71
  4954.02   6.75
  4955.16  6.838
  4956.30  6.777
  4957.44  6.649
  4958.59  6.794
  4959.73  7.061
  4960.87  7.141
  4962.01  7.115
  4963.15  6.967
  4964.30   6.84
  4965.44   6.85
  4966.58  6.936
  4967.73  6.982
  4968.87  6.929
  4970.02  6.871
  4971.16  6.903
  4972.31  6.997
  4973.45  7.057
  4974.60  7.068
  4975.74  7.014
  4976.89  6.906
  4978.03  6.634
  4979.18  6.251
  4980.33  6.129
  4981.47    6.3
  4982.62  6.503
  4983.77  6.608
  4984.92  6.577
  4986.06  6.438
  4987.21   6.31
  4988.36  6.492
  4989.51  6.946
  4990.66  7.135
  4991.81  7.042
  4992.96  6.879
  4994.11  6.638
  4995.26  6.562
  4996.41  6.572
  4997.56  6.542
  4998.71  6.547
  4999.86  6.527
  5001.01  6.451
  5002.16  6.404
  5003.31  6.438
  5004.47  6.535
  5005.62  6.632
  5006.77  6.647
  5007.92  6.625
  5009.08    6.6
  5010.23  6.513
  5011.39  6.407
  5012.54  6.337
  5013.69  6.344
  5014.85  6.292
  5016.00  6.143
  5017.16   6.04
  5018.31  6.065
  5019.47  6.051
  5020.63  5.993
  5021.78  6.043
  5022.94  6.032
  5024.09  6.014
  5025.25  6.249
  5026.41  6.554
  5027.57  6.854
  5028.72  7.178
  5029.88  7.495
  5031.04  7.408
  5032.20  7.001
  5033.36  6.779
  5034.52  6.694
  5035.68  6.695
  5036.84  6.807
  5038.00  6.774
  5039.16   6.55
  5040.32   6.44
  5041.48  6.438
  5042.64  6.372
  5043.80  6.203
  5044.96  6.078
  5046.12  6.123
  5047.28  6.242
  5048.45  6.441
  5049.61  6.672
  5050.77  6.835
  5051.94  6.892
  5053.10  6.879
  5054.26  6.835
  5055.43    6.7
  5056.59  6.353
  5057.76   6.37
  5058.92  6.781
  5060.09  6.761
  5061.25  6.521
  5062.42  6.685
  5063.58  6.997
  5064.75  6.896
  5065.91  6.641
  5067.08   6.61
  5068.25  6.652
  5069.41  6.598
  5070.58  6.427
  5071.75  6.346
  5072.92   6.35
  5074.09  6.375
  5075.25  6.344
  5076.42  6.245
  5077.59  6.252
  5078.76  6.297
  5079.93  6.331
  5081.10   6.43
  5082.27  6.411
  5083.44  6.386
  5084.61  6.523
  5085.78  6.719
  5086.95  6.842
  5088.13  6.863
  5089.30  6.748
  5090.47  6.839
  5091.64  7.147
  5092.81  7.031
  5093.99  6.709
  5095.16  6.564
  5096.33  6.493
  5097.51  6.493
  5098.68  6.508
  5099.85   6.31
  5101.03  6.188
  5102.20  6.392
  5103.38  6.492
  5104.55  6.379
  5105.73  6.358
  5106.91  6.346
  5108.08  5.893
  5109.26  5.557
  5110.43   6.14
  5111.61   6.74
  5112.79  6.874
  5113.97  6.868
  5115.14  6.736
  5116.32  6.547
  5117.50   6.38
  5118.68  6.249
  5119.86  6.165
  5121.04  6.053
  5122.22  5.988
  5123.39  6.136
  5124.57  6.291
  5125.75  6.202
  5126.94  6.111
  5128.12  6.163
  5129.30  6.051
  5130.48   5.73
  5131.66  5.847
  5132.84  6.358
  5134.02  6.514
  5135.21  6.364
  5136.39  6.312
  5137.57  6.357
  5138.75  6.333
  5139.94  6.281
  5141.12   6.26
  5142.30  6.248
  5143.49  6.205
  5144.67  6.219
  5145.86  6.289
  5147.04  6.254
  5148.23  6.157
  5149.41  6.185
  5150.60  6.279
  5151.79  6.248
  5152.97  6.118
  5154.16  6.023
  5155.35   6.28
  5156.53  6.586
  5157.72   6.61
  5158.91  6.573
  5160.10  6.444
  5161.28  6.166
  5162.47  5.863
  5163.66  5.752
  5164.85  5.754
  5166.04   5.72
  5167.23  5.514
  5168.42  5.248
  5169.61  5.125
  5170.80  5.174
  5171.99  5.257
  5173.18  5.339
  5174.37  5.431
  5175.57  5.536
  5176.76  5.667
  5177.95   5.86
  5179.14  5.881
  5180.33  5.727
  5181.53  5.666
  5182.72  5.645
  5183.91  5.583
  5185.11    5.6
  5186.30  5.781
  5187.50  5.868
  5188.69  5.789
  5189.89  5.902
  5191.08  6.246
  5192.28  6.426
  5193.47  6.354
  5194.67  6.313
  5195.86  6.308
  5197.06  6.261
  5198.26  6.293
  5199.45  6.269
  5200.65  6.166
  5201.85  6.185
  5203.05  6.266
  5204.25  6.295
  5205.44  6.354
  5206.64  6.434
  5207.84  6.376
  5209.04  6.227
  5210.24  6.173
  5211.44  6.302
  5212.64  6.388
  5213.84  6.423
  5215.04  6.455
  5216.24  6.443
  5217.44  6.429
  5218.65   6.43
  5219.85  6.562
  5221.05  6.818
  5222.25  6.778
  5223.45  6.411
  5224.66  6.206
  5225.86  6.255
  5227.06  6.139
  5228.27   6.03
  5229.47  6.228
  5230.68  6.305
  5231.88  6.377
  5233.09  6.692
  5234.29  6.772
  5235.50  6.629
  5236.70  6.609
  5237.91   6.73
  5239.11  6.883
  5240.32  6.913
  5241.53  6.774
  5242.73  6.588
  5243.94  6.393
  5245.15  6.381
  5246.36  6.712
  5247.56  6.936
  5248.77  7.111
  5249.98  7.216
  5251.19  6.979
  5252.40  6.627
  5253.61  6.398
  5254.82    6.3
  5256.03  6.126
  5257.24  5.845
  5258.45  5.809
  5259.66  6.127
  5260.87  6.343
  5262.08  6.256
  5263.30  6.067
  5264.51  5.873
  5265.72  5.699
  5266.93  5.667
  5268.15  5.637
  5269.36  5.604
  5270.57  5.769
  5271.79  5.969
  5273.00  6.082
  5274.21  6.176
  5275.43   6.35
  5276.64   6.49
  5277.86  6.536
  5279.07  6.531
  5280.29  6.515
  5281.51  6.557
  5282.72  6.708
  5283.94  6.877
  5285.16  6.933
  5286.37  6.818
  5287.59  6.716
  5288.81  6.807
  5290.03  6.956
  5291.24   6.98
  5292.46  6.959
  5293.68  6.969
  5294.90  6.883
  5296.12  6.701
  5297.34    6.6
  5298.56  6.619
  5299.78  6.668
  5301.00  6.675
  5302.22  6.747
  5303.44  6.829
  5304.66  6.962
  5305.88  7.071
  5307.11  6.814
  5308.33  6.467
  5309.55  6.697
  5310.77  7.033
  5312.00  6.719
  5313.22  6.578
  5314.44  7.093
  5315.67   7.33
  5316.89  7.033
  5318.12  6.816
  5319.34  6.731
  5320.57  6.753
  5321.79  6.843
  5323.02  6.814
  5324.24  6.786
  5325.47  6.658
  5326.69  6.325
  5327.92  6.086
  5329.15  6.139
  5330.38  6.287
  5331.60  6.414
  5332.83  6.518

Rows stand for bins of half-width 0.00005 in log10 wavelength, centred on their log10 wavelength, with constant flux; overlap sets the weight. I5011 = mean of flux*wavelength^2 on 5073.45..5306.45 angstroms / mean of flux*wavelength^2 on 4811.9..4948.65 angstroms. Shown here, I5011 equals 1.09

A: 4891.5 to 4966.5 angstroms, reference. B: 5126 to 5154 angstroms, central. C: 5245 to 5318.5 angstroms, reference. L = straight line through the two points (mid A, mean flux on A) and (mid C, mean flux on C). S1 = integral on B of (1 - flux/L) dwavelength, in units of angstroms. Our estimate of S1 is 1.9 angstroms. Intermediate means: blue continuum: 6.79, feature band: 6.21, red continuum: 6.55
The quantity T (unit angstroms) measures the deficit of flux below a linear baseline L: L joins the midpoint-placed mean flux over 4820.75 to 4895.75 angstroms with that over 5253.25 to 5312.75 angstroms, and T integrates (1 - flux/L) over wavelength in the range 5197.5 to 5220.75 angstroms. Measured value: 0.38 angstroms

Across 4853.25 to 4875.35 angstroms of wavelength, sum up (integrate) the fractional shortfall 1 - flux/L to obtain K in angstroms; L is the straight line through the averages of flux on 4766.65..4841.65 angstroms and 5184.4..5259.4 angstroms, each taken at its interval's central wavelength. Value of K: 3.6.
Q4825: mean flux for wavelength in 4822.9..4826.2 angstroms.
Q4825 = 6.87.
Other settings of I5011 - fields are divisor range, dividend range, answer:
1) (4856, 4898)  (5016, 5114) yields 1.14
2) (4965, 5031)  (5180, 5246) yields 1.04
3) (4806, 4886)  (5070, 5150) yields 1.09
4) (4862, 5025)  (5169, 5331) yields 1.09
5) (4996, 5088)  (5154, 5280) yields 1.02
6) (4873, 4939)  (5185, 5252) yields 1.09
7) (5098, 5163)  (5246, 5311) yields 1.10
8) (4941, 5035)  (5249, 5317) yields 1.10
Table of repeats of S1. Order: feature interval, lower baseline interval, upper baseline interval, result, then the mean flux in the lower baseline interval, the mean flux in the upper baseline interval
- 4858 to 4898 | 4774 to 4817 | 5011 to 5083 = 3.7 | 7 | 6.51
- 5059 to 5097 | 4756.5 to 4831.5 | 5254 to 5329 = 0.5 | 6.9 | 6.53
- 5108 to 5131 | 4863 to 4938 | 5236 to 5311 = 1.0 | 6.52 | 6.53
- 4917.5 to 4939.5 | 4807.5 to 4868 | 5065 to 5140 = -0.6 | 6.54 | 6.41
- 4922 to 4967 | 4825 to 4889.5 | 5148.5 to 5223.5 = -4.0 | 6.3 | 6.07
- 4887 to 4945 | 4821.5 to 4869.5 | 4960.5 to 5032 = -2.6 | 6.32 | 6.62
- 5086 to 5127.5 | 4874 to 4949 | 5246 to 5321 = 1.1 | 6.7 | 6.56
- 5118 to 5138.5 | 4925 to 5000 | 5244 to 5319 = 1.5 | 6.77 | 6.55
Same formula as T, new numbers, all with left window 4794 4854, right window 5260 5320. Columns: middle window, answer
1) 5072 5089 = 0.56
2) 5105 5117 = 0.46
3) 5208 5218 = 0.38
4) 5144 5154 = 0.65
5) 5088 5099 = -0.11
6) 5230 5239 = -0.01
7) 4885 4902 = -0.04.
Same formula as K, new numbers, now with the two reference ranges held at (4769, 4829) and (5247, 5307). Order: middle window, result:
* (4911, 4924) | 0.39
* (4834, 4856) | 1.06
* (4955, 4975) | -0.38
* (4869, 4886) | 1.54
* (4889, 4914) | 0.16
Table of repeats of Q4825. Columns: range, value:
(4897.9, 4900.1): 7.02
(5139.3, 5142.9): 6.26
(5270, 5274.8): 6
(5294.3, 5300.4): 6.69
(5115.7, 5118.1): 6.45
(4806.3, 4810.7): 7.03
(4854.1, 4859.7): 5.61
